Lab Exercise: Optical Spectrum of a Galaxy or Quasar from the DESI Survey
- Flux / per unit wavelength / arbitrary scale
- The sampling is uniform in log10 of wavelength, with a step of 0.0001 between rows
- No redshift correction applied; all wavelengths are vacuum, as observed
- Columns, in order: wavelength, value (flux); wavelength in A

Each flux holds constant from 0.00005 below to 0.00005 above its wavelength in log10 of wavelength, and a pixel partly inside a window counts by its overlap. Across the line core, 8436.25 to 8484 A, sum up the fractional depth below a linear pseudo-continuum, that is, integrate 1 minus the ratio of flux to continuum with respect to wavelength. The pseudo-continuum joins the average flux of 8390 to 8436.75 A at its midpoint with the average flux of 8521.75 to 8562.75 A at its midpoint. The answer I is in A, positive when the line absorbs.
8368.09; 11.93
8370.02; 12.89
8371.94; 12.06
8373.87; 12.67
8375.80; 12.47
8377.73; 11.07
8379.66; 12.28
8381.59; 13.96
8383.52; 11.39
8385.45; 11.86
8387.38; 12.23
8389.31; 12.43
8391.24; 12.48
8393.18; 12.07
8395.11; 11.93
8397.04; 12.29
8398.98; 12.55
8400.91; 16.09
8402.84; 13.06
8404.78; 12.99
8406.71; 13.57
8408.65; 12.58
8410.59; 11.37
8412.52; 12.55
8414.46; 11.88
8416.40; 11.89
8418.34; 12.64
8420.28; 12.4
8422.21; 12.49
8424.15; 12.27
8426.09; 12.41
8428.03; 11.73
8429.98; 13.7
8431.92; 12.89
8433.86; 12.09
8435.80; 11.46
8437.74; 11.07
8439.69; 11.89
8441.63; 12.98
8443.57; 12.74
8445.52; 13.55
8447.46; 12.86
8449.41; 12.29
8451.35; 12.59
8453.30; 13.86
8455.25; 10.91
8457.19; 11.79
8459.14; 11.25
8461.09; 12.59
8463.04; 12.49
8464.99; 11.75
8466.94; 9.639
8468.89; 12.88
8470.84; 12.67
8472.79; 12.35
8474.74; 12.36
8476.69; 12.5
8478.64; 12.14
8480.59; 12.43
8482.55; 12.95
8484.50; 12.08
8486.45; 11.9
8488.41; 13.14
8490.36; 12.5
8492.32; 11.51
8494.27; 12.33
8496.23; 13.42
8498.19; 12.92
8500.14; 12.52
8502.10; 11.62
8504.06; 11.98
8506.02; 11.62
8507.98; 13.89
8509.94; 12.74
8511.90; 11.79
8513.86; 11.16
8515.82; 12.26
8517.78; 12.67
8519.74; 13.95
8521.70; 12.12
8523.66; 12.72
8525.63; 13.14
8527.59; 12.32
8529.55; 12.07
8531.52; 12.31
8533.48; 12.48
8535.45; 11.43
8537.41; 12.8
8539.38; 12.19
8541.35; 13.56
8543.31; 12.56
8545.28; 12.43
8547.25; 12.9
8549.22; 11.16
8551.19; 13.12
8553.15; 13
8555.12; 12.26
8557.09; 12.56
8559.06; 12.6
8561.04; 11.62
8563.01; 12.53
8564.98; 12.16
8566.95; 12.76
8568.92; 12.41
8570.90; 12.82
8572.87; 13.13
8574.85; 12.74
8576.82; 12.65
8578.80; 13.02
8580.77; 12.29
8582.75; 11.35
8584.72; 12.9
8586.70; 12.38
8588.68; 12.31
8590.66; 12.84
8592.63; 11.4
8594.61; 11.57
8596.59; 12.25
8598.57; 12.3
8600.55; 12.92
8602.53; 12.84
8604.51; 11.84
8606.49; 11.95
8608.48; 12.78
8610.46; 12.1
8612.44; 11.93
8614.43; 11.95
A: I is 0.98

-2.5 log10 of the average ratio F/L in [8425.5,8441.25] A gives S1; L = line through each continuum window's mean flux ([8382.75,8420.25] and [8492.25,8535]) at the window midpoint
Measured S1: 0.03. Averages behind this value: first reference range 12.5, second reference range 12.4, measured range 12.2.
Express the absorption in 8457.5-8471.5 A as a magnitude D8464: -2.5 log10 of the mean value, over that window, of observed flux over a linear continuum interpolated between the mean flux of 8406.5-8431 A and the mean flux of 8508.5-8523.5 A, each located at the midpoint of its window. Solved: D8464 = 0.05 mag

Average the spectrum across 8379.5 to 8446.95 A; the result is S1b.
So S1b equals 12.5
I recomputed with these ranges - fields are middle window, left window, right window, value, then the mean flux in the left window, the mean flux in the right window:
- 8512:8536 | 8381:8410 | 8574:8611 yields 0.18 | 12.7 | 12.3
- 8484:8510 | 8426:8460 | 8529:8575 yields -0.06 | 12.3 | 12.5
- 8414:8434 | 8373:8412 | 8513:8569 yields 0.19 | 12.6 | 12.5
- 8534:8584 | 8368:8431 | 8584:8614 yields -0.68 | 12.5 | 12.3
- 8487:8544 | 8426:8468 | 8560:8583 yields -0.51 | 12.2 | 12.5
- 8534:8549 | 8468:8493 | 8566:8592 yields 0.04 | 12.4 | 12.6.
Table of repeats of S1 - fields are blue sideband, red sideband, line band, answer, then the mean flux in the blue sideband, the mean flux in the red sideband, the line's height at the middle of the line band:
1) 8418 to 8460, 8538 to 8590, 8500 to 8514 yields 0.02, 12.4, 12.5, 12.4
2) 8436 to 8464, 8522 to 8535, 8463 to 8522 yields 0.00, 12.3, 12.4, 12.4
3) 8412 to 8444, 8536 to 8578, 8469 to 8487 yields 0.00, 12.3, 12.6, 12.4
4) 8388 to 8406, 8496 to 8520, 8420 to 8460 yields 0.03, 12.9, 12.4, 12.7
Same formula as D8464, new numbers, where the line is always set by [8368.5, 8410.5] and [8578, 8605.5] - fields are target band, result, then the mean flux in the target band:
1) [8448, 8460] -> 0.03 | 12.1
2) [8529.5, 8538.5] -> 0.01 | 12.2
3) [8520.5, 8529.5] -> -0.01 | 12.6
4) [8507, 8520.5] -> -0.02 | 12.6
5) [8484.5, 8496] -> 0.01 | 12.3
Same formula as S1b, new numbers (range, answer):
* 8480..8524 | 12.4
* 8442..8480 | 12.3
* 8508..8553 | 12.5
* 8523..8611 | 12.4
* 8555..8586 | 12.5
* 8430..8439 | 12.1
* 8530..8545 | 12.5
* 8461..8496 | 12.3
